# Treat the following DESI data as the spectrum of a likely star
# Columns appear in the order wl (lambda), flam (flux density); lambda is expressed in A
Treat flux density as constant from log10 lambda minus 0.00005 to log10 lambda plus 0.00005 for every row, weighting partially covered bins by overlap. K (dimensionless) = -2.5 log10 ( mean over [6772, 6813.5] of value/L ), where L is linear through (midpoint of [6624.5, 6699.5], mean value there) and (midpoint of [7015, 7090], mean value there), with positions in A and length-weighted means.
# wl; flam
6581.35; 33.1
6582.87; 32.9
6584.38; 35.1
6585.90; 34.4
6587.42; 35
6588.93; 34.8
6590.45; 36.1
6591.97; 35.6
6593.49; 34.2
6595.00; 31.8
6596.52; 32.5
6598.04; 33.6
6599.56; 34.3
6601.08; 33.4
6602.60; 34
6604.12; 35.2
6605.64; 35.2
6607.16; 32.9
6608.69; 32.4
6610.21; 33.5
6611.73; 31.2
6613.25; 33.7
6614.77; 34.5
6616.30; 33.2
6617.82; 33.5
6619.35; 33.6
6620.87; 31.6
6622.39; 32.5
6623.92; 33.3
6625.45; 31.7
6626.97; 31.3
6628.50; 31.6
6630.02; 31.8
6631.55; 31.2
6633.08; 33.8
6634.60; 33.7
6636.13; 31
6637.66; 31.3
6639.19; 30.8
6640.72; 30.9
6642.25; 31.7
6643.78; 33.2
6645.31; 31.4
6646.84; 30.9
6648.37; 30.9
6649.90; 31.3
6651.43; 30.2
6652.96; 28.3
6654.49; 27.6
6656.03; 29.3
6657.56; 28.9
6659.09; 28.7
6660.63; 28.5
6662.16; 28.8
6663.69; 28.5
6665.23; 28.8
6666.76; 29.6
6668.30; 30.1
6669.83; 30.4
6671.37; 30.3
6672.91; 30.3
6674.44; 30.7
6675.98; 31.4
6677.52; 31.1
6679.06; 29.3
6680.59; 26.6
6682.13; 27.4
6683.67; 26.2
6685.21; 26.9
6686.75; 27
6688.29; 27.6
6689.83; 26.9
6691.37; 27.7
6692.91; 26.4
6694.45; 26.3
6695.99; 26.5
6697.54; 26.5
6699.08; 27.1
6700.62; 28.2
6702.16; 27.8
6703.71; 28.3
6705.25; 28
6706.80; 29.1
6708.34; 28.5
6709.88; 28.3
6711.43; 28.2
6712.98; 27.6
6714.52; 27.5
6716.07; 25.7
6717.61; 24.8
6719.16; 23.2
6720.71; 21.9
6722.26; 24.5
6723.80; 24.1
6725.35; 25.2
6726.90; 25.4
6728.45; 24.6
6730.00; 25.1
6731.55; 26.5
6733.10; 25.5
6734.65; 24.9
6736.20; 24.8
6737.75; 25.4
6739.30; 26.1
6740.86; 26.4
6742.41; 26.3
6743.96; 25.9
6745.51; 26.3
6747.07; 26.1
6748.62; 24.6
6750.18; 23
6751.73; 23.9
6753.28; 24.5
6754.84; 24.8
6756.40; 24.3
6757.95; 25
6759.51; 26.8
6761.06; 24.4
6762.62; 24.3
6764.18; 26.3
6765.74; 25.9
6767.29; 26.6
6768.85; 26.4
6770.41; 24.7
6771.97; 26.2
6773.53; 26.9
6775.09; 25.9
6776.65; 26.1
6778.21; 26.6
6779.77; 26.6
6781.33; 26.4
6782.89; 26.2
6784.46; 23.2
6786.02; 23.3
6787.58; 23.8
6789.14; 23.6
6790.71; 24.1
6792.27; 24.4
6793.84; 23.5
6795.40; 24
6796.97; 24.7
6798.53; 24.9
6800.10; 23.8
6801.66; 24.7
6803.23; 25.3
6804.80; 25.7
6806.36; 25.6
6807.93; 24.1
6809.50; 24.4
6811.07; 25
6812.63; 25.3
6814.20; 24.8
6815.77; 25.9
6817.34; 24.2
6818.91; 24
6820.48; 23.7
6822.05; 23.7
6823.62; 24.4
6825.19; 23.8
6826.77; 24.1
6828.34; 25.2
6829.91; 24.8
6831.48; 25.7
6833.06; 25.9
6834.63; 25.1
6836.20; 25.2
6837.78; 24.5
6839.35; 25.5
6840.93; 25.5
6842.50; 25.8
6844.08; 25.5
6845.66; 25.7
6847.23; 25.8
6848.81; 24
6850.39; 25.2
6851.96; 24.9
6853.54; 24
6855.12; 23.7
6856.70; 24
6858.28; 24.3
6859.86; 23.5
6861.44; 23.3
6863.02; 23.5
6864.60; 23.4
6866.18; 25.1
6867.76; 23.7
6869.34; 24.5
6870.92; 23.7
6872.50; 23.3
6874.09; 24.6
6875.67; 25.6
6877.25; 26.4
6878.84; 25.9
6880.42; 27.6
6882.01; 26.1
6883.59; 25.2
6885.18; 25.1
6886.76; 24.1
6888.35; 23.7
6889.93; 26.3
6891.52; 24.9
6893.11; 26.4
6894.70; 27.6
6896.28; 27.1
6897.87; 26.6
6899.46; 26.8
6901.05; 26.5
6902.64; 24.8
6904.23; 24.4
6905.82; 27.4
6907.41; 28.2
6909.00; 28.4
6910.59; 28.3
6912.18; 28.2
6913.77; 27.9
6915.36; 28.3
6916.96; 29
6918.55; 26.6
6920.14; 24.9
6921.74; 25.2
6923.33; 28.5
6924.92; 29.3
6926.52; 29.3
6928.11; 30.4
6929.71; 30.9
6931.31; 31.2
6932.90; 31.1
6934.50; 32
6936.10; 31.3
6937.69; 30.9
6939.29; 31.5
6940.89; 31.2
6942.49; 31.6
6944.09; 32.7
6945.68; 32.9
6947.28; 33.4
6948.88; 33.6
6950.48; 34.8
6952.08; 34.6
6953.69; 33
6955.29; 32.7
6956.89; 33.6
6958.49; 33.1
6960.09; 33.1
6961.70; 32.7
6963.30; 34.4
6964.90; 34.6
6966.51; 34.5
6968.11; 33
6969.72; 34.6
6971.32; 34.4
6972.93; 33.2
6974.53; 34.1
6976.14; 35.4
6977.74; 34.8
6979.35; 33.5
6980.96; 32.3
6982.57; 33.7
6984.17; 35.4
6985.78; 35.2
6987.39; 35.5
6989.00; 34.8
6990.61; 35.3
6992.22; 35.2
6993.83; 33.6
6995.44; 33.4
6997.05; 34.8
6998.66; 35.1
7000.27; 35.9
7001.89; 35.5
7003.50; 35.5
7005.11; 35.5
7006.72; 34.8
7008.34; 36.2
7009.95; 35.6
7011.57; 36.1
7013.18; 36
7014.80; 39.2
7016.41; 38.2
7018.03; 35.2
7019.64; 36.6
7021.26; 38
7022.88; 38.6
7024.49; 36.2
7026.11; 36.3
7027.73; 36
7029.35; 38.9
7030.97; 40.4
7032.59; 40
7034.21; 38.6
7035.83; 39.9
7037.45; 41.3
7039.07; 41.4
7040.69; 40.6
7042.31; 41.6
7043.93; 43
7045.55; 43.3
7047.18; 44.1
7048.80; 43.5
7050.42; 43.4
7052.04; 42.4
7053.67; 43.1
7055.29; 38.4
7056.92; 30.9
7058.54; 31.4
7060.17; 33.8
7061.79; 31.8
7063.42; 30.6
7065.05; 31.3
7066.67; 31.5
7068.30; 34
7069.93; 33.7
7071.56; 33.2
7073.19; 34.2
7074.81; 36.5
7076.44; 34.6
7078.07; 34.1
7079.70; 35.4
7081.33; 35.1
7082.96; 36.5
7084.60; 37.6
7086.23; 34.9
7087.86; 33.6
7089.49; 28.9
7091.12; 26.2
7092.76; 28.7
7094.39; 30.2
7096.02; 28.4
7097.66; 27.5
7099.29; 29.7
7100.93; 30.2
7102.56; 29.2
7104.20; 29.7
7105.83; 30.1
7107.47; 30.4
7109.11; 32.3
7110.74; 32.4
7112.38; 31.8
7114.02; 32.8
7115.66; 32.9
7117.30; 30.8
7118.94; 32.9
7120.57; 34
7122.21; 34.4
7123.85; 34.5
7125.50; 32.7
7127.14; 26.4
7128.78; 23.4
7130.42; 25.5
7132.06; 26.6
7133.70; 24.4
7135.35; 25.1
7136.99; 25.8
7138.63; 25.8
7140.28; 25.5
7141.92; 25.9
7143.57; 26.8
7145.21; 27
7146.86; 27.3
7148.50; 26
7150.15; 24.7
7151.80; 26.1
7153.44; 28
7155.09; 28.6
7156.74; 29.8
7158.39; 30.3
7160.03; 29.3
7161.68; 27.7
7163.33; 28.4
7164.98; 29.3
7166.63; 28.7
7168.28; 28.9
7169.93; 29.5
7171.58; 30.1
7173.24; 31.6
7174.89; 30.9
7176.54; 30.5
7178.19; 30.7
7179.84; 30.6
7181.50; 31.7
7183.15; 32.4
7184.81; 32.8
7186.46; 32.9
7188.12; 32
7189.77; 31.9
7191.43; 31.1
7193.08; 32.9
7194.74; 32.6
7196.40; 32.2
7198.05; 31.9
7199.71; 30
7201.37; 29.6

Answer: 0.27 mag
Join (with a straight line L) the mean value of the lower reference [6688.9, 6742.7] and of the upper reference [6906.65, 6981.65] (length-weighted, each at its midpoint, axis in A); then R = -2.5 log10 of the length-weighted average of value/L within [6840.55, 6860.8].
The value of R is 0.19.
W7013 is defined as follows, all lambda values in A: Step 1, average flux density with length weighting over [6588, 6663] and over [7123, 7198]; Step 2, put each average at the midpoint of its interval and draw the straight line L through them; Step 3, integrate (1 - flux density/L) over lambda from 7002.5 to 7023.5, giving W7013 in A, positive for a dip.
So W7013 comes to -4.7 A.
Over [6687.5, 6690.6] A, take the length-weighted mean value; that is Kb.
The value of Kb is 27.3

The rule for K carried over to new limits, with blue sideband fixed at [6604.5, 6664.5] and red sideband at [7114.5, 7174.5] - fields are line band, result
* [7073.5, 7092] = -0.176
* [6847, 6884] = 0.220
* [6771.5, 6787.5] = 0.194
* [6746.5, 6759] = 0.247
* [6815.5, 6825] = 0.248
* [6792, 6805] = 0.240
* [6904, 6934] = 0.053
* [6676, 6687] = 0.116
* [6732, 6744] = 0.201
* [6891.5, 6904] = 0.140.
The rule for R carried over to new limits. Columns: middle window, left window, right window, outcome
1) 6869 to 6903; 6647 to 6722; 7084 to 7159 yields 0.12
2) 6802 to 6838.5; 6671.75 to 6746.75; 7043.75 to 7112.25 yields 0.17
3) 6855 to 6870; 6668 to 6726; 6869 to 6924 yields 0.11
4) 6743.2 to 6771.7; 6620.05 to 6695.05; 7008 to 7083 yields 0.25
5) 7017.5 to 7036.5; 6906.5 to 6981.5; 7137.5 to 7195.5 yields -0.23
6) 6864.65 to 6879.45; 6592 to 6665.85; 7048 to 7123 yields 0.30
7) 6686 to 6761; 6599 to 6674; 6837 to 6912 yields 0.13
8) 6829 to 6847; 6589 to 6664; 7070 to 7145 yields 0.23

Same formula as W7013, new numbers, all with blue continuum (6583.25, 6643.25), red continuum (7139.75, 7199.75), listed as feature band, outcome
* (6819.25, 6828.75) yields 2.3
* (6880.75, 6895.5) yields 2.7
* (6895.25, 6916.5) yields 2.8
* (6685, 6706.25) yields 3.5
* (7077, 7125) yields -2.9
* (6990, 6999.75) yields -1.2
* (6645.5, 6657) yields 1.1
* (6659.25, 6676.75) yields 1.6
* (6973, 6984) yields -1.1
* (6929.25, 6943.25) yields -0.1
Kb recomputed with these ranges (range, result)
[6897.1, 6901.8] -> 26.6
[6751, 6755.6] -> 24.4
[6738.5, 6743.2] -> 26.3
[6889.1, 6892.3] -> 25.6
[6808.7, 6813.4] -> 24.9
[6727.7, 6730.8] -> 24.9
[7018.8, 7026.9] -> 37.2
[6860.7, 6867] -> 23.8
